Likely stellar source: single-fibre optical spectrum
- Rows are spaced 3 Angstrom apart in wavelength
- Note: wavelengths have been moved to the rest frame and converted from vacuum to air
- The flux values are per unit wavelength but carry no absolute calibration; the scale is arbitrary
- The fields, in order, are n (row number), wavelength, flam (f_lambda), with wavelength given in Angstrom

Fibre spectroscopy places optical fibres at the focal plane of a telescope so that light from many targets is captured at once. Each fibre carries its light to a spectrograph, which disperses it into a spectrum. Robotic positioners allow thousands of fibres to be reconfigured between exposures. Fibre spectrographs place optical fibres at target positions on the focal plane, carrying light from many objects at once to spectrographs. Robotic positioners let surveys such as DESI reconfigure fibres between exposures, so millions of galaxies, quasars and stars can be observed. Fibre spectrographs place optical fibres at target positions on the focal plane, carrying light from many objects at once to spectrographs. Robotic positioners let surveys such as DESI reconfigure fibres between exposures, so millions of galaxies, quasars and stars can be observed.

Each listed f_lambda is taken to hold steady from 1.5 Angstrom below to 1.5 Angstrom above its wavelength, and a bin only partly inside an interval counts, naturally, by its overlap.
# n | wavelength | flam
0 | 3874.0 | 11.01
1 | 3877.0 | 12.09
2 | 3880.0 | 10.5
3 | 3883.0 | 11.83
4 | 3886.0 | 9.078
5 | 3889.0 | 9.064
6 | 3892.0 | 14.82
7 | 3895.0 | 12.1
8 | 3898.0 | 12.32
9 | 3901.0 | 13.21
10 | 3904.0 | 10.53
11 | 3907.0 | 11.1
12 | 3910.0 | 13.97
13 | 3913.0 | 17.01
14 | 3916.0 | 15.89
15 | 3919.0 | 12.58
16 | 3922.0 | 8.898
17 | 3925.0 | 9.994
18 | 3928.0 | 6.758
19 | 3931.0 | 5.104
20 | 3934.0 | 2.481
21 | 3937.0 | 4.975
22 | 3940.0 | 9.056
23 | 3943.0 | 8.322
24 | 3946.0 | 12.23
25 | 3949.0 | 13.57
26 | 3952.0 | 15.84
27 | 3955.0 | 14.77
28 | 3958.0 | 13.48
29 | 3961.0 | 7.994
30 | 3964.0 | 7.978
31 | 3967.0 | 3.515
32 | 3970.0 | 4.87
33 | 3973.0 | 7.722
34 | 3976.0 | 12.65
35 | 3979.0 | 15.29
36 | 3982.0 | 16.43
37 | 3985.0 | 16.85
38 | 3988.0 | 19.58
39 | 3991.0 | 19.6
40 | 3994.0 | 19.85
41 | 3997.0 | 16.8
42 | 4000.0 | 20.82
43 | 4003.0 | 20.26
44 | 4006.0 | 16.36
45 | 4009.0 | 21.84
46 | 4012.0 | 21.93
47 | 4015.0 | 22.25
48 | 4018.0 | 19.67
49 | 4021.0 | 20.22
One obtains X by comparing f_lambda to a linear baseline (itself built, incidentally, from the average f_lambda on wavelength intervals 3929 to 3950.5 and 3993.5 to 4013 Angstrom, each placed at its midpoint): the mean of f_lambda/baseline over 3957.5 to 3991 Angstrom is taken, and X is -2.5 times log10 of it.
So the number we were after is 0.24 mag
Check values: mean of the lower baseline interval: 7.93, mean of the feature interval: 11.8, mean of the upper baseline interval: 19.6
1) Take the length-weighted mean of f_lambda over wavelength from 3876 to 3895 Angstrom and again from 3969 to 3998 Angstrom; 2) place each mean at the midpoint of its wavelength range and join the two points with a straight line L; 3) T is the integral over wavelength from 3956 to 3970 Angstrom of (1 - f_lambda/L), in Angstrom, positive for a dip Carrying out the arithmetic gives 6.0 Angstrom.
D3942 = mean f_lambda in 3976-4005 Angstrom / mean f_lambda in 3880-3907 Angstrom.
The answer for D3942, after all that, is 1.57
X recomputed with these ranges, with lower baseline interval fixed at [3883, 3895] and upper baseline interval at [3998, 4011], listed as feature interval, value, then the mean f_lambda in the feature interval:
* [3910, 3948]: 0.40 mag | 9.67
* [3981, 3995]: 0.01 mag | 18.5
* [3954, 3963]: 0.36 mag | 11.7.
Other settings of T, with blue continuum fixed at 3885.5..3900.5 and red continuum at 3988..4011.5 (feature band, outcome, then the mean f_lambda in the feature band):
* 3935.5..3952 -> 5.7 Angstrom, 10.2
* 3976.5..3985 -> 1.2 Angstrom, 15.7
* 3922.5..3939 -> 9.4 Angstrom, 6.14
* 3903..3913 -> 0.1 Angstrom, 12.7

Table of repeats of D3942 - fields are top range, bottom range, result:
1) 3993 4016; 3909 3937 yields 2.01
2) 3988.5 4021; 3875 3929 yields 1.69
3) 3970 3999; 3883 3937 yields 1.45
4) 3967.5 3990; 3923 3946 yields 1.84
